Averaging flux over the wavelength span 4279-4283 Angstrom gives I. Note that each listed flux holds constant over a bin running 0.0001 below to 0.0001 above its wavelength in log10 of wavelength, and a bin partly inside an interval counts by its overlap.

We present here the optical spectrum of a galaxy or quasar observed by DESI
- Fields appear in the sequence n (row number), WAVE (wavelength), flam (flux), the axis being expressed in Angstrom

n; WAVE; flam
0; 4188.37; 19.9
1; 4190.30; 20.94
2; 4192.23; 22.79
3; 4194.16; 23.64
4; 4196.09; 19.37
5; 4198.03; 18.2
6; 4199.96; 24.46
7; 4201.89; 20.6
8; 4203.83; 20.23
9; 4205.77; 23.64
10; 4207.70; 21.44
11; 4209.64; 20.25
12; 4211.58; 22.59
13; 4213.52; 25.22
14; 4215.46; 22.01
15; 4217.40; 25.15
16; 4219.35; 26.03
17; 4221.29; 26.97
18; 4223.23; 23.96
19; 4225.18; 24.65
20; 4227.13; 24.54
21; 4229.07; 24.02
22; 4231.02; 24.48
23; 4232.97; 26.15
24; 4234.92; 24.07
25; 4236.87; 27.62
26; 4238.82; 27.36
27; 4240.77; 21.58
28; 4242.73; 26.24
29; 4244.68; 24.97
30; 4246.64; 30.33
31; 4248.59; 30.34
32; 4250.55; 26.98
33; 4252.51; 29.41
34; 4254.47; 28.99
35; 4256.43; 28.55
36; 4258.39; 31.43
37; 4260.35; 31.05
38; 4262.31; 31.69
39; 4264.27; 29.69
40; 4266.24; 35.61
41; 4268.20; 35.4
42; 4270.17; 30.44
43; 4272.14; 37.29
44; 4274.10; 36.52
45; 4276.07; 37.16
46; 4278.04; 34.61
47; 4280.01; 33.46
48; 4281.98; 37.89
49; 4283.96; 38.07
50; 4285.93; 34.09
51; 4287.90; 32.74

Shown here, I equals 35.6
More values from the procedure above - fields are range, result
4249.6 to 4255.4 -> 28.4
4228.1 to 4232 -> 24.3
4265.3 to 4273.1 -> 34.7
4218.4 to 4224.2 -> 25.7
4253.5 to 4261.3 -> 30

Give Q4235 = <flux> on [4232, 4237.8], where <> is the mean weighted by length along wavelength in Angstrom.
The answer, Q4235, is 25.9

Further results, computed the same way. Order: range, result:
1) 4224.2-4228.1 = 24.6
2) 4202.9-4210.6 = 21.4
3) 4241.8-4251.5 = 27.8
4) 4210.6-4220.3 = 24.2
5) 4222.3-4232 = 24.3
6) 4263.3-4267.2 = 32.6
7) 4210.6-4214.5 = 23.9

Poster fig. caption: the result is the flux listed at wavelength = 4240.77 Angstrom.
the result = 21.58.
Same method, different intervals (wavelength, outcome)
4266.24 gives 35.61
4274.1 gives 36.52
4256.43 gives 28.55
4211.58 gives 22.59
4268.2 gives 35.4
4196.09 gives 19.37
